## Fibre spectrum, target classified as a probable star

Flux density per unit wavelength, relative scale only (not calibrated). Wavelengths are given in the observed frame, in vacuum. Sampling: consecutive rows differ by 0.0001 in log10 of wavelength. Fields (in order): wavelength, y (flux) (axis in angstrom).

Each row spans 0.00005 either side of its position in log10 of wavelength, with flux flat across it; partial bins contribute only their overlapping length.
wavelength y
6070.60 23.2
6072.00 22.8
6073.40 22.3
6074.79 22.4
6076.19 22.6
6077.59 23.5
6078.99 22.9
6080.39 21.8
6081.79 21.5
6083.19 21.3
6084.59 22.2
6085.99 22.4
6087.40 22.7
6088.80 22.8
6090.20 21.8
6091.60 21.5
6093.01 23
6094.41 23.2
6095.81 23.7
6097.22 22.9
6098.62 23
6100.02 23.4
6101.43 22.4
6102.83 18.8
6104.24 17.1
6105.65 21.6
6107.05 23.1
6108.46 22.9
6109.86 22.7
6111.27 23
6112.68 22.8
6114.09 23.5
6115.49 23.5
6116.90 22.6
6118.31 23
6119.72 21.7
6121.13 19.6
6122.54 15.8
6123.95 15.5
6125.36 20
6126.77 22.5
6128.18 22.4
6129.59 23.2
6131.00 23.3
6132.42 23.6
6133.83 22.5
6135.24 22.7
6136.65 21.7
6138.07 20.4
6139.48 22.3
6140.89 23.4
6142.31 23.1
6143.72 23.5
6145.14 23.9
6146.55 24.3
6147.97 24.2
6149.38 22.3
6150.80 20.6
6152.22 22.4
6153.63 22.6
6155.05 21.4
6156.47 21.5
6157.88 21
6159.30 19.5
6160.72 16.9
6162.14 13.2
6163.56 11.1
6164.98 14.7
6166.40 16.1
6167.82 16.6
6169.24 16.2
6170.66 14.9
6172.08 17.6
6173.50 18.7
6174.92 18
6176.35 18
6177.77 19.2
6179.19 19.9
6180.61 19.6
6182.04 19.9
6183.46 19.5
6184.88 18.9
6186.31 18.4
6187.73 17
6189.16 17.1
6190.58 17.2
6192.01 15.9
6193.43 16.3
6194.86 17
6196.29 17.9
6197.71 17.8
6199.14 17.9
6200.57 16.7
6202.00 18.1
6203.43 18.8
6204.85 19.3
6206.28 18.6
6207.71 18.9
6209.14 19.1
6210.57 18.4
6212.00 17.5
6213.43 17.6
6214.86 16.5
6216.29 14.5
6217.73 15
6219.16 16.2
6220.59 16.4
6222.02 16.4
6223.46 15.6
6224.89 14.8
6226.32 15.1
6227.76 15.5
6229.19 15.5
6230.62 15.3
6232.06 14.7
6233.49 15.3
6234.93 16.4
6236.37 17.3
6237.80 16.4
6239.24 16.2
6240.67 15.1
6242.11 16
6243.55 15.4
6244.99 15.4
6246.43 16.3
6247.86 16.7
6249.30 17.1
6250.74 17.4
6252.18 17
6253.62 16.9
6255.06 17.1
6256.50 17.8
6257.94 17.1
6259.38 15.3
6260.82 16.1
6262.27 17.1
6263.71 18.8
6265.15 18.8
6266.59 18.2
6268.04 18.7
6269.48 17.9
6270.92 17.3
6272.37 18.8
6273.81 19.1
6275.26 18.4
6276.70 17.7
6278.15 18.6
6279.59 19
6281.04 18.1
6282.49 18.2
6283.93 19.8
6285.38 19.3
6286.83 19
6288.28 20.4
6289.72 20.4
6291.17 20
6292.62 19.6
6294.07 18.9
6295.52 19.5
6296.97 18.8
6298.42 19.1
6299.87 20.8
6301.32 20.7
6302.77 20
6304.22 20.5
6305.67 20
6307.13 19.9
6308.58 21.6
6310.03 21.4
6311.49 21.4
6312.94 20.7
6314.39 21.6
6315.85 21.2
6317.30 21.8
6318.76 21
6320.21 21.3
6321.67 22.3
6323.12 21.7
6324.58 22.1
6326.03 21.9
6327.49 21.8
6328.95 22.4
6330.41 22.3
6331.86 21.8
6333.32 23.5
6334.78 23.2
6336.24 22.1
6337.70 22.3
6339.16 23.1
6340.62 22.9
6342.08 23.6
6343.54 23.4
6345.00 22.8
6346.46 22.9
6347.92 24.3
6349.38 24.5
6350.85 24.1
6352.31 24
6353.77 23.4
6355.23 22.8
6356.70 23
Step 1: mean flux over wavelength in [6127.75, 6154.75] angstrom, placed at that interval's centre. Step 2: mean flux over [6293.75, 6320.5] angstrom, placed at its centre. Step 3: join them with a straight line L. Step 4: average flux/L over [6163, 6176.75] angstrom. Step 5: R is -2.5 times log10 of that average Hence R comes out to 0.35 mag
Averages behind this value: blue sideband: 22.7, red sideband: 20.6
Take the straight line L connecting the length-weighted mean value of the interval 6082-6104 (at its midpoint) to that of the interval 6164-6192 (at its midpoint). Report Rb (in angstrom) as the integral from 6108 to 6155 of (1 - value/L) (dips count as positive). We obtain -4.8 angstrom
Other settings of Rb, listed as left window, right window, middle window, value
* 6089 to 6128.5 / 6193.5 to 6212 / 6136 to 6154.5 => -2.2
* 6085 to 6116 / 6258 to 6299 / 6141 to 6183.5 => 3.4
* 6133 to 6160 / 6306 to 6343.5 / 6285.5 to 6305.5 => 2.0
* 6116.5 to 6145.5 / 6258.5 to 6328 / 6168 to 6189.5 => 3.0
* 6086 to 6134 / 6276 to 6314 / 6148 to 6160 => -0.1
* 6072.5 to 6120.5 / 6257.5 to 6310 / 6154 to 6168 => 2.5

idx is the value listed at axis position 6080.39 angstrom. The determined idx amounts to 21.8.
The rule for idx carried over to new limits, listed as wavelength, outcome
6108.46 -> 22.9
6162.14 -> 13.2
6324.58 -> 22.1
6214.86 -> 16.5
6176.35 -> 18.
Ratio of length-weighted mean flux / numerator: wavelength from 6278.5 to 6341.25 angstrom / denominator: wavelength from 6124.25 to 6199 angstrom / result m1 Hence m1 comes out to 1.06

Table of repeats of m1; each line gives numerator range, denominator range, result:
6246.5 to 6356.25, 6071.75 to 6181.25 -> 0.96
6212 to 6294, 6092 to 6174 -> 0.82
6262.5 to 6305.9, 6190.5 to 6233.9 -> 1.14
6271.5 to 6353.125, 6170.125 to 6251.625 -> 1.23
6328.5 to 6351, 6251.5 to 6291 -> 1.27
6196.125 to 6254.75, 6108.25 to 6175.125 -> 0.81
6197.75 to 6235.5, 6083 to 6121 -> 0.75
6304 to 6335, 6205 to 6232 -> 1.31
